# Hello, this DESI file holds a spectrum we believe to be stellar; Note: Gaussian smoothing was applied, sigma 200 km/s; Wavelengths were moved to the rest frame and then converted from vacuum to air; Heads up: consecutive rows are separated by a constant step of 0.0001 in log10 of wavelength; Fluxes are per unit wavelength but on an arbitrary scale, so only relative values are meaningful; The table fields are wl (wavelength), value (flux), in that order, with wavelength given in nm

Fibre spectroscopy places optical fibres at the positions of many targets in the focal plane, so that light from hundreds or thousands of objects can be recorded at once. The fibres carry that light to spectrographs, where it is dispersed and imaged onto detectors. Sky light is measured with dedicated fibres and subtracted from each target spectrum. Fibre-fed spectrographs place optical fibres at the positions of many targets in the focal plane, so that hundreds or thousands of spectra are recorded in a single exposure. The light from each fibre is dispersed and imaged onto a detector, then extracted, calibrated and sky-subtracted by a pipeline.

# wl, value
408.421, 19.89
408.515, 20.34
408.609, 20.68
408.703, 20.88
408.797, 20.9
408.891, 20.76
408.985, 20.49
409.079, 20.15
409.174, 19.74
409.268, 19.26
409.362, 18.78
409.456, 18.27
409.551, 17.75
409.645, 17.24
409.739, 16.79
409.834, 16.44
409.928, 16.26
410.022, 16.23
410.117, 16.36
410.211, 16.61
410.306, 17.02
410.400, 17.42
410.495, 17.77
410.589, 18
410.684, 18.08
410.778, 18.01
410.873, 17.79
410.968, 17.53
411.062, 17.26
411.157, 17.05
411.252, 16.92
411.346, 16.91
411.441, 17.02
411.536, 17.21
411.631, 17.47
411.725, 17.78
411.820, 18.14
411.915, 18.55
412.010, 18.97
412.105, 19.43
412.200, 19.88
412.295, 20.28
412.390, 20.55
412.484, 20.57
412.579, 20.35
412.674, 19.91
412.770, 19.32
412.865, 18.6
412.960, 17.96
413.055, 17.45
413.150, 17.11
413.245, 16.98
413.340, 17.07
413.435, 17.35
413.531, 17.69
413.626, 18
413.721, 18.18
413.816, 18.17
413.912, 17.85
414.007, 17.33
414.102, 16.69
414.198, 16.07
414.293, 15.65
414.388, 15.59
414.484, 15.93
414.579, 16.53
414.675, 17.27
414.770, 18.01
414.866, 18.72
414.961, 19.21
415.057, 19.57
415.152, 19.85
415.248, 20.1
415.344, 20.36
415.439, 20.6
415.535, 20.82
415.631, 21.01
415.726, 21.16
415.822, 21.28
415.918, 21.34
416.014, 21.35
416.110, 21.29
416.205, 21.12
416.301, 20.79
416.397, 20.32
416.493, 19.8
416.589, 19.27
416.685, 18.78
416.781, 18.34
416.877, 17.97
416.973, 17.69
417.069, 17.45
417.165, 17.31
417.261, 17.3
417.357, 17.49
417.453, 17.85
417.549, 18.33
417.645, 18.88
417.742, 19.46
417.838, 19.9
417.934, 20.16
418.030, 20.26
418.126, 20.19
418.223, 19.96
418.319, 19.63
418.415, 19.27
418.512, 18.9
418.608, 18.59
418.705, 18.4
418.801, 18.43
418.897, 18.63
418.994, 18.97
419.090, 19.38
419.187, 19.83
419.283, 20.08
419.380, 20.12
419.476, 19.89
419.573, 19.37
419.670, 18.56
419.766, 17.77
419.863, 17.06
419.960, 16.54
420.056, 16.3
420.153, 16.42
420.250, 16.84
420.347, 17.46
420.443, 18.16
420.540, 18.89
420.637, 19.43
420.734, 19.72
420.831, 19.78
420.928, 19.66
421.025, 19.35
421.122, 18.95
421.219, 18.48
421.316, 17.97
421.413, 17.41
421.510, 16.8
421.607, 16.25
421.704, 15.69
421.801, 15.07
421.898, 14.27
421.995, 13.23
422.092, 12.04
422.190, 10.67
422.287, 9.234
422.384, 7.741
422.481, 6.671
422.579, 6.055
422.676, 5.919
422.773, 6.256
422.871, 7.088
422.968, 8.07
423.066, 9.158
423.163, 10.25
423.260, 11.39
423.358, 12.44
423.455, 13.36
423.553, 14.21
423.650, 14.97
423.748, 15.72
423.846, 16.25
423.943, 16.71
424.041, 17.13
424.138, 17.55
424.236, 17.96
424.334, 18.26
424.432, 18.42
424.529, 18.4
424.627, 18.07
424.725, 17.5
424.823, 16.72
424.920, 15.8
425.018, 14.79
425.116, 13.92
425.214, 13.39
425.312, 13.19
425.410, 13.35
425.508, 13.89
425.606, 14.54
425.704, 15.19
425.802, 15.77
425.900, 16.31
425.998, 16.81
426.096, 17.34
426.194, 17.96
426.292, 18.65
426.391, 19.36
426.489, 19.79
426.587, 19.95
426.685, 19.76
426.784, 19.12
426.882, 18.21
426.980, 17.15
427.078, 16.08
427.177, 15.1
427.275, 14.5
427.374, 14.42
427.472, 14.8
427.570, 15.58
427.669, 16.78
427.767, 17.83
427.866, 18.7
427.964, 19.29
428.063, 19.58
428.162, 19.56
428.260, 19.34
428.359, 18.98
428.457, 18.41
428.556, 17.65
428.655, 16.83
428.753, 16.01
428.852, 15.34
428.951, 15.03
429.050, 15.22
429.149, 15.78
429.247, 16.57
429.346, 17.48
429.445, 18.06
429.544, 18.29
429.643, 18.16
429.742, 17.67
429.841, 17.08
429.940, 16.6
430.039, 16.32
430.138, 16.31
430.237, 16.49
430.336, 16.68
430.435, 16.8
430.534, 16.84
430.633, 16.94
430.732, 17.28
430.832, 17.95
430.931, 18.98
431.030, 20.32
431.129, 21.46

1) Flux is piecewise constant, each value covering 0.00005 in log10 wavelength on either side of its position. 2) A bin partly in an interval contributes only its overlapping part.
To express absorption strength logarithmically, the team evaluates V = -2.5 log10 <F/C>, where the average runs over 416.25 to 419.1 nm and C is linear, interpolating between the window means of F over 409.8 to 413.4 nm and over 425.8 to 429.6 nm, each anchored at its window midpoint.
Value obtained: -0.07 mag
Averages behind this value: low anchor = 18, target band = 18.9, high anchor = 17.4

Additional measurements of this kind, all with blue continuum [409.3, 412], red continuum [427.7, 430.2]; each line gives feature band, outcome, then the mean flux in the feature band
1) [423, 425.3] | 0.15 mag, 15.2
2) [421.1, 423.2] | 0.42 mag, 11.9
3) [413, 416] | -0.06 mag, 18.4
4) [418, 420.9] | -0.08 mag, 18.8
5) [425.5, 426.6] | 0.02 mag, 17.2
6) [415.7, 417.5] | -0.11 mag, 19.3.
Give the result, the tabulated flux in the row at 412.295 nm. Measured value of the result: 20.28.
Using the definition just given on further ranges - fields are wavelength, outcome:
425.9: 16.31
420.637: 19.43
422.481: 6.671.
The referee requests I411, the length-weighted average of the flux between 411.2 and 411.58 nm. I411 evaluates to 17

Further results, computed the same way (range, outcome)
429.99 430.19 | 16.3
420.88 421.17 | 19.3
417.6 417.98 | 19.6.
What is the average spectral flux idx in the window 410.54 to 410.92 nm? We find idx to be 18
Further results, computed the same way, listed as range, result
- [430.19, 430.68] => 16.8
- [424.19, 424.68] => 18.2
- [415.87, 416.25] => 21.3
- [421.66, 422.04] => 14.6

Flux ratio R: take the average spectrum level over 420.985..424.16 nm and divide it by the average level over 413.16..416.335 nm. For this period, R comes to 0.70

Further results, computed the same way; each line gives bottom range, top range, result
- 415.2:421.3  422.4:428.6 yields 0.81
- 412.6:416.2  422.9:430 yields 0.88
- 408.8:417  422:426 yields 0.73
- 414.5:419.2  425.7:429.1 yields 0.90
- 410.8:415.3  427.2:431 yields 0.95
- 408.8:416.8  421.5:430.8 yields 0.84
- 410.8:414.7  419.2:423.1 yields 0.85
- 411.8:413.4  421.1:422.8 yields 0.67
